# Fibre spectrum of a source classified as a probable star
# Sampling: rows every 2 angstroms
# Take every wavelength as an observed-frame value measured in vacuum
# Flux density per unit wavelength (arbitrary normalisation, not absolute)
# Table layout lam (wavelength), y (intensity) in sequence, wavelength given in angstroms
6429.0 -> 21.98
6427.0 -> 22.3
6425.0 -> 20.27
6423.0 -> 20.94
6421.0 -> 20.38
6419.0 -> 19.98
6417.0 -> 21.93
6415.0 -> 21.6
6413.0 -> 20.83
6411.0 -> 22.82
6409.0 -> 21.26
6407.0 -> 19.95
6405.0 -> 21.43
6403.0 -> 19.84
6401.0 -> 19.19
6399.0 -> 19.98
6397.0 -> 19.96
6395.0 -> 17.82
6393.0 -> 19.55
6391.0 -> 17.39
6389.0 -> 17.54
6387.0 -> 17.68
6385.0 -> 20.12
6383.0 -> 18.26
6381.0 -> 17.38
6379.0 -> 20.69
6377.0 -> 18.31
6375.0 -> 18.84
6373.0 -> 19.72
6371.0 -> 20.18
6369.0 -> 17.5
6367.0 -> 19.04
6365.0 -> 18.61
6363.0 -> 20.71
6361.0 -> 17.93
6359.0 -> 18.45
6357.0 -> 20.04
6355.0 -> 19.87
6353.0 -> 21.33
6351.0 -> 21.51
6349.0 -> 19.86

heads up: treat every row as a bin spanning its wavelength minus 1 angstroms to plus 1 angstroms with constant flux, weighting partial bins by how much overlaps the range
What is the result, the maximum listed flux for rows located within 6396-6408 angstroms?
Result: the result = 21.43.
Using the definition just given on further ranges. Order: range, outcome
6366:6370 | 19.04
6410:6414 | 22.82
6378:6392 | 20.69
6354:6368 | 20.71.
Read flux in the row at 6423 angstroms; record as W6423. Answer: 20.94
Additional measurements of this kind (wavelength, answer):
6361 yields 17.93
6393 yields 19.55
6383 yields 18.26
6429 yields 21.98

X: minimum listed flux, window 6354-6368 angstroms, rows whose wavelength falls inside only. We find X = 17.93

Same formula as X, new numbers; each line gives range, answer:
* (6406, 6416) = 19.95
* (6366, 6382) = 17.38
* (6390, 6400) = 17.39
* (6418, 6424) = 19.98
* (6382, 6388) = 17.68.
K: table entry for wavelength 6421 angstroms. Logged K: 20.38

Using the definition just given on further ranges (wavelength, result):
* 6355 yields 19.87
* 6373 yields 19.72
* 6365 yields 18.61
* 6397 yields 19.96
